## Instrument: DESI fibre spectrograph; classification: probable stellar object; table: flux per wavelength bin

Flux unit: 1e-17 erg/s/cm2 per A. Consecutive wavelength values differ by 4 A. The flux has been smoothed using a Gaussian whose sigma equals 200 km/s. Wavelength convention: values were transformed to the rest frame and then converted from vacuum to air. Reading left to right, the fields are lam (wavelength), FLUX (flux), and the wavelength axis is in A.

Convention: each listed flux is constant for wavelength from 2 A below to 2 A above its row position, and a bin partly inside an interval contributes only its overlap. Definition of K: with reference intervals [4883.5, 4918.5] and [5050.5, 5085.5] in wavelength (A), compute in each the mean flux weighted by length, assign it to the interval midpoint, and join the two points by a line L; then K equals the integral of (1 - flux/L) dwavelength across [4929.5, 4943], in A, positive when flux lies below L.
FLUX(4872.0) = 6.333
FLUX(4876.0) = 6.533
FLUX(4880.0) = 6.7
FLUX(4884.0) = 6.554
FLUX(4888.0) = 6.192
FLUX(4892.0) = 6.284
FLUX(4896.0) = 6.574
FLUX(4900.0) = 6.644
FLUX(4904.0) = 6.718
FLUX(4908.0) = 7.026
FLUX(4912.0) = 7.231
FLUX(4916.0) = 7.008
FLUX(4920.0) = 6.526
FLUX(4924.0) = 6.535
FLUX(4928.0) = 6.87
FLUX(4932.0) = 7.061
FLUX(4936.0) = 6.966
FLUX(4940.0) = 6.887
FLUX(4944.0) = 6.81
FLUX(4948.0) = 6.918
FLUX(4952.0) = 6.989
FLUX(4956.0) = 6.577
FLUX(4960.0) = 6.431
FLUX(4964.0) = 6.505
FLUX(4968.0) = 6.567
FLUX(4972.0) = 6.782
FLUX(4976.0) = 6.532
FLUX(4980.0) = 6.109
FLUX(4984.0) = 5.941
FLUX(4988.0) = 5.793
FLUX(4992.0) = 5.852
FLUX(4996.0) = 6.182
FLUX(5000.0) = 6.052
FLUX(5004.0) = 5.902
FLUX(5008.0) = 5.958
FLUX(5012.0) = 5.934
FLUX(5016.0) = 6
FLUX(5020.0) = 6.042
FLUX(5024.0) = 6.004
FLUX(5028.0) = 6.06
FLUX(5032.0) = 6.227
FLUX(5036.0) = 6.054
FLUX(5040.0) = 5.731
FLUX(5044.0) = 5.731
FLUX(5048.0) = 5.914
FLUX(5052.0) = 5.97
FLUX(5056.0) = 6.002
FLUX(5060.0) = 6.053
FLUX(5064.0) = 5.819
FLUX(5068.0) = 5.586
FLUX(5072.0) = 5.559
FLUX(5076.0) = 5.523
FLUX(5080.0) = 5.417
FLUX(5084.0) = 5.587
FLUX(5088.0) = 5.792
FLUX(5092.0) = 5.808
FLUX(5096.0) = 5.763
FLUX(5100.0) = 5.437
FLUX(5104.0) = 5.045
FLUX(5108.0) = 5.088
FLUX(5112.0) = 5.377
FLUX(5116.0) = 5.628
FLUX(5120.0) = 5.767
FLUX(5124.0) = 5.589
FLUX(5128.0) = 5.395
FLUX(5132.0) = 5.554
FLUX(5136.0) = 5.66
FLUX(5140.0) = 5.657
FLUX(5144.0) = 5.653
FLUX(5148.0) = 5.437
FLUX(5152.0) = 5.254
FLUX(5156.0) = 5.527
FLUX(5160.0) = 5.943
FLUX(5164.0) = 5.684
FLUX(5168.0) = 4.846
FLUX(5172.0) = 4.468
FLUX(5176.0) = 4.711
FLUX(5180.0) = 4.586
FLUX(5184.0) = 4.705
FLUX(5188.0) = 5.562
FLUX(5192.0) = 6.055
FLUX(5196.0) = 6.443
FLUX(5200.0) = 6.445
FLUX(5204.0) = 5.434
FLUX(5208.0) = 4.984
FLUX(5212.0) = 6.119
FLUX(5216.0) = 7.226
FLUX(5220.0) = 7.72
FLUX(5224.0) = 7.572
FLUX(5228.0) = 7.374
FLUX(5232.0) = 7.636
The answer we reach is -0.97 A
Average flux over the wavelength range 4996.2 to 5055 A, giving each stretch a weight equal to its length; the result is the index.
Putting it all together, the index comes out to 5.98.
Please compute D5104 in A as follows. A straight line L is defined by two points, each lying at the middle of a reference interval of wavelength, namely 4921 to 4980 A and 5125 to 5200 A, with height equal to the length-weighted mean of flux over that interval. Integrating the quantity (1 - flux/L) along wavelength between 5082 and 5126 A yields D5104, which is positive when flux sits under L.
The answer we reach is 1.9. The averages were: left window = 6.72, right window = 5.43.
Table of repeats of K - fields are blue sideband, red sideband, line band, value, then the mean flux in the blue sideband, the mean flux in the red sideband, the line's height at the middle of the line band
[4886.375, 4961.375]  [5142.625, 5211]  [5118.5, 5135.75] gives 0.3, 6.76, 5.4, 5.67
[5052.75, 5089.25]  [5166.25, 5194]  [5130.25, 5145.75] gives -1.1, 5.71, 4.99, 5.27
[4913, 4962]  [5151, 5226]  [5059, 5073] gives 1.2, 6.81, 5.76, 6.27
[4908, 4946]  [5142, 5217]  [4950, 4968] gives 0.2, 6.88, 5.51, 6.71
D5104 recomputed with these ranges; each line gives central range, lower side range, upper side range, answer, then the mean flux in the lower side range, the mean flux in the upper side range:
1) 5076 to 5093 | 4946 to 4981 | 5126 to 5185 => 0.4 A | 6.62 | 5.28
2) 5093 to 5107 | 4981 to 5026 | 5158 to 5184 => 0.0 A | 5.97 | 5.01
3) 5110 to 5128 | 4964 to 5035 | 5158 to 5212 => 0.3 A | 6.12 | 5.4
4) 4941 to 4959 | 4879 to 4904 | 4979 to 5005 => -1.8 A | 6.5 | 5.97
